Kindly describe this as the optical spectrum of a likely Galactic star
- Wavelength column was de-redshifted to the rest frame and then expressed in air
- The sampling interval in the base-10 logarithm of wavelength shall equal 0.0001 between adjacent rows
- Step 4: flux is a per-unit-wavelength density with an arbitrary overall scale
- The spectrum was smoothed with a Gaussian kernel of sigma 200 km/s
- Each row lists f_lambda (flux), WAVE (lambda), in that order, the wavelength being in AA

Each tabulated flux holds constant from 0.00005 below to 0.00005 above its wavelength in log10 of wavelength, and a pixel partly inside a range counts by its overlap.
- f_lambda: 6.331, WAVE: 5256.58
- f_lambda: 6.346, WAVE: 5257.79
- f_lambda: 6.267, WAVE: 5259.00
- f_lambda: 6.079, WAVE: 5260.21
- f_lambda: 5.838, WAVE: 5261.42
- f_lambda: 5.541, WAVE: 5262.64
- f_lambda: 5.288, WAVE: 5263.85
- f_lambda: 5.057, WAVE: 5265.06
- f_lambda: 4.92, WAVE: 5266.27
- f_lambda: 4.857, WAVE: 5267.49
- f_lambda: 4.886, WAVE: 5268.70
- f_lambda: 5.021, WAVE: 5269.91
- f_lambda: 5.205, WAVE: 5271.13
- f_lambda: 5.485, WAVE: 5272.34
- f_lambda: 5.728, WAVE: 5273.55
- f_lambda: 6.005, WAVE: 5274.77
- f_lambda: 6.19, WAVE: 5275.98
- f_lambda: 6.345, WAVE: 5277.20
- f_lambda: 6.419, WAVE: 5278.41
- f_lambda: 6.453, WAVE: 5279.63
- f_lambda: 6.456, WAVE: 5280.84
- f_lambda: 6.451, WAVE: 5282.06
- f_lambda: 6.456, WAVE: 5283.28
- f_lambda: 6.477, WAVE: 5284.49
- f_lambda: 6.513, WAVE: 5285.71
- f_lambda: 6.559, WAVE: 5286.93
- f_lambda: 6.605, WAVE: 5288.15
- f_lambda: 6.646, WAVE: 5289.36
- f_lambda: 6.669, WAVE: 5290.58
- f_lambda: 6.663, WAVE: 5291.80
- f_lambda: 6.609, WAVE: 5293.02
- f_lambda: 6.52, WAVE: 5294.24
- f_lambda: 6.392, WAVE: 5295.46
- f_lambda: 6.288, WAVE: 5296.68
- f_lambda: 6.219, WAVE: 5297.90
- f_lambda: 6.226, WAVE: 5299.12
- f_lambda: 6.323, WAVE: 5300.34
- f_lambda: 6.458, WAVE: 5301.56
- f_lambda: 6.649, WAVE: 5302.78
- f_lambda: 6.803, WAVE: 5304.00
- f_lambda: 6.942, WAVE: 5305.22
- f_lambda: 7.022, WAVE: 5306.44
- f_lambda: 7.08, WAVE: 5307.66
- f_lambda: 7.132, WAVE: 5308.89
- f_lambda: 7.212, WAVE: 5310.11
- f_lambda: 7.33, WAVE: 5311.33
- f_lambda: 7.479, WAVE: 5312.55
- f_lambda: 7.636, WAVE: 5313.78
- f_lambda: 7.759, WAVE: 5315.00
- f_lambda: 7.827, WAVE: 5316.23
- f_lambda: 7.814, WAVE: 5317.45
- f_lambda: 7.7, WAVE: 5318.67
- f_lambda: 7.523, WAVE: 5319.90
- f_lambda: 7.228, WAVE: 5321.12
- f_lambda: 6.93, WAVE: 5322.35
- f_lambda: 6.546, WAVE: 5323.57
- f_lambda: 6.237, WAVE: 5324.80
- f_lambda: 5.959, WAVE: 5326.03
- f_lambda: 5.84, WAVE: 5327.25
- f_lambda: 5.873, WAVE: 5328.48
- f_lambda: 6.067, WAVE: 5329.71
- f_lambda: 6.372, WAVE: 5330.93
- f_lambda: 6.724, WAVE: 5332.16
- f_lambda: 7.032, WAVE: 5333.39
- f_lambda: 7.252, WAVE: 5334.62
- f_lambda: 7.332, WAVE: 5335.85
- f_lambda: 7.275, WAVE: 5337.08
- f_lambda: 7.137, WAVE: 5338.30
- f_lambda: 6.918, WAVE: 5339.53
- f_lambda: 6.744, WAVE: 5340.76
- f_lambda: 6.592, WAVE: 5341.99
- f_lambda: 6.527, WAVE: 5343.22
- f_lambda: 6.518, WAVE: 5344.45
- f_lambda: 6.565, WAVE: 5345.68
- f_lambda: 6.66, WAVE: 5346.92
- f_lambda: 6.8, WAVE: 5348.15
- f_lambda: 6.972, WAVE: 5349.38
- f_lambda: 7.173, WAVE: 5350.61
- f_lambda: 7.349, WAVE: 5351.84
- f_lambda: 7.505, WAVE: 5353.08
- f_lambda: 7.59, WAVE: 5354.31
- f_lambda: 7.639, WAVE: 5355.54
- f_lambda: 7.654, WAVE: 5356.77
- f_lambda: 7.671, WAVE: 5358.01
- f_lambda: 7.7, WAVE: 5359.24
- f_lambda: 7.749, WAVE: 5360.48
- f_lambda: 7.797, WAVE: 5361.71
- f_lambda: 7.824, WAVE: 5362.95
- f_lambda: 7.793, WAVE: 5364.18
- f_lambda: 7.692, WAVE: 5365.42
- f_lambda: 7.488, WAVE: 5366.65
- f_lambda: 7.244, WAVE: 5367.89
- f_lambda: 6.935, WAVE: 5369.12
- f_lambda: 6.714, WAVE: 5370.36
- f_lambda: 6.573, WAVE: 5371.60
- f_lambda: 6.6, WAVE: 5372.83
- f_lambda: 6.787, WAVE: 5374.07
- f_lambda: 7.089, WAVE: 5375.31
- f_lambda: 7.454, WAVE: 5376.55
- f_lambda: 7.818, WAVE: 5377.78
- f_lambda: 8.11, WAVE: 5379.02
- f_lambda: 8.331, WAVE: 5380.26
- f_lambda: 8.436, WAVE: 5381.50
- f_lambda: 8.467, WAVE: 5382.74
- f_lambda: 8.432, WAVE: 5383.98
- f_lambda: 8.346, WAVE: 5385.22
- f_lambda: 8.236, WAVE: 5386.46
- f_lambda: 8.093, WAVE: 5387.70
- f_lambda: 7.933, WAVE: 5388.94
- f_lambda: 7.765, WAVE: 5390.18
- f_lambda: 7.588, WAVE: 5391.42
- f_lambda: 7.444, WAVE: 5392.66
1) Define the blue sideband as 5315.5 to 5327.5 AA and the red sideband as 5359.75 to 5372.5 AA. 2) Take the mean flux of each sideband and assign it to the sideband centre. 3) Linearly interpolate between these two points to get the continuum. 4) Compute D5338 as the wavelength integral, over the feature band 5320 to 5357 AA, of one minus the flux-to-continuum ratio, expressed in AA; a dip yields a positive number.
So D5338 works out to 1.6 AA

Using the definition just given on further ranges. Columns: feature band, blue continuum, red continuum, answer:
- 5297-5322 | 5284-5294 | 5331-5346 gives -1.5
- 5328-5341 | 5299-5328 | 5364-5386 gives 0.7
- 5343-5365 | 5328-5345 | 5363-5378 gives -1.1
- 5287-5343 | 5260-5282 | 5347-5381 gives -3.1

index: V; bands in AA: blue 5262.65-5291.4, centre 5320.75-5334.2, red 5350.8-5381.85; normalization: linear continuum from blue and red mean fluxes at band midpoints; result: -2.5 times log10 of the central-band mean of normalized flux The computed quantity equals 0.06 mag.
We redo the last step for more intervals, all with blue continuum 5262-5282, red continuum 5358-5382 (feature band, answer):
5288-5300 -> -0.07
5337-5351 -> 0.03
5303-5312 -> -0.12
